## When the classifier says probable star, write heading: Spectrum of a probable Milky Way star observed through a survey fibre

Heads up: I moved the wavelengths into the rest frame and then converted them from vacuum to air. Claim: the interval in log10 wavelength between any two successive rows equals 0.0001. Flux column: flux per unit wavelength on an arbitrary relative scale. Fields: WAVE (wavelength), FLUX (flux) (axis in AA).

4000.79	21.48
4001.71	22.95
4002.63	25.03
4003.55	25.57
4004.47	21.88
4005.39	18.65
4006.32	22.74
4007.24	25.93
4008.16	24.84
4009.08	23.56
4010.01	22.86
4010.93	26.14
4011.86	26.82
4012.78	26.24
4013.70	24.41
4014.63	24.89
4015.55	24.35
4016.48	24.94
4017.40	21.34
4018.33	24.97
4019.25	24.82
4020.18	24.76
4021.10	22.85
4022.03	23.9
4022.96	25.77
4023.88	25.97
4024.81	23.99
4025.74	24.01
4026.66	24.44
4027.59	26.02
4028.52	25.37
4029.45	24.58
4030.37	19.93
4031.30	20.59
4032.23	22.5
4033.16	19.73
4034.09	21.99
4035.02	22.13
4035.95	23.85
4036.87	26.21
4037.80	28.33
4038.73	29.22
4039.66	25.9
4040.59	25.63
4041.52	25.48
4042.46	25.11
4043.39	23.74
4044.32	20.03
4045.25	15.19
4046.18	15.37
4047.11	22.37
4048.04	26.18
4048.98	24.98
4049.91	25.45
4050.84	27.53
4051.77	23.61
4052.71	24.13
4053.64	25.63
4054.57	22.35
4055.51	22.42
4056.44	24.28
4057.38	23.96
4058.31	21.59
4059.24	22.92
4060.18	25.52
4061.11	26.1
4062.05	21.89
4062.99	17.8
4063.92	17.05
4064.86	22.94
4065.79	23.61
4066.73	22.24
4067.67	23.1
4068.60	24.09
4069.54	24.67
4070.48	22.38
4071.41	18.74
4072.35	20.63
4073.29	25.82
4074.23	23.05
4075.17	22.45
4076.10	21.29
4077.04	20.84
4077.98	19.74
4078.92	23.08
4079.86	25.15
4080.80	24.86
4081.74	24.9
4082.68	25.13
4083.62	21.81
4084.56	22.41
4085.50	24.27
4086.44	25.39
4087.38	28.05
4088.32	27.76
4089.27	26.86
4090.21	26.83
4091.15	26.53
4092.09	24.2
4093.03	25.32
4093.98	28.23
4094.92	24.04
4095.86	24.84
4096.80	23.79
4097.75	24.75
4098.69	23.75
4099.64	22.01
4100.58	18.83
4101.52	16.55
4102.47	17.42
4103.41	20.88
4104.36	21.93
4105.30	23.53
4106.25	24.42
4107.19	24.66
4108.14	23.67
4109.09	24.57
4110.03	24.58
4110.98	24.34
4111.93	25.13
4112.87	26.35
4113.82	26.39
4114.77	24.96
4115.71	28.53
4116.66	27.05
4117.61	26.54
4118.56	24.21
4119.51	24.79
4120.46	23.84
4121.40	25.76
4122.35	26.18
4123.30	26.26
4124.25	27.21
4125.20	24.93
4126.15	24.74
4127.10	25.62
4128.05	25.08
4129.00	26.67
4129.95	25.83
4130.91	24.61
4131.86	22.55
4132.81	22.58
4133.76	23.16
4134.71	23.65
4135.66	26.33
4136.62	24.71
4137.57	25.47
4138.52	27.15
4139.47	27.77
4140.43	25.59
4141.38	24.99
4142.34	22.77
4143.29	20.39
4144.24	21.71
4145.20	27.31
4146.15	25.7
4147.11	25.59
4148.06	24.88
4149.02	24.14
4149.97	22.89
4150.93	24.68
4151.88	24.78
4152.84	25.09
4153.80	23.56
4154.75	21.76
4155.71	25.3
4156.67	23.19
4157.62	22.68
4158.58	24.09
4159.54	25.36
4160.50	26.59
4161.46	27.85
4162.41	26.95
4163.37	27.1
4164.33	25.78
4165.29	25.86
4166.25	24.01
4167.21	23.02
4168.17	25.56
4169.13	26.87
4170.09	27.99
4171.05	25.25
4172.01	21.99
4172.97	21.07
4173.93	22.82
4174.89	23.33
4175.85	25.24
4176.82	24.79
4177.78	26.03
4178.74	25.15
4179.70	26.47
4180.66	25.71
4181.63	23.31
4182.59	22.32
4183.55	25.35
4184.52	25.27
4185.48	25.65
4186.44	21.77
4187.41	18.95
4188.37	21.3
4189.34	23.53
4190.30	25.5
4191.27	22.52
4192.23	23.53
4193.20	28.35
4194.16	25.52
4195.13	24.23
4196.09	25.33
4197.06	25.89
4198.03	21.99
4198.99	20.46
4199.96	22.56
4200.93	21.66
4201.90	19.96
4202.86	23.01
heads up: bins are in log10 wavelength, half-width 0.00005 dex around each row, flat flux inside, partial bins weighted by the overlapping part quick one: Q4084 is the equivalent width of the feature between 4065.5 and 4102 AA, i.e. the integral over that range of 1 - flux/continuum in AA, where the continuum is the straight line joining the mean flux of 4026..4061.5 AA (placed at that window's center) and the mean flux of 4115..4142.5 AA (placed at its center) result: 1.2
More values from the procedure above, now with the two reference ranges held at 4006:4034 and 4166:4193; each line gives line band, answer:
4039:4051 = 0.40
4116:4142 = -1.30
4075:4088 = 0.27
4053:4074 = 1.19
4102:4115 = 0.19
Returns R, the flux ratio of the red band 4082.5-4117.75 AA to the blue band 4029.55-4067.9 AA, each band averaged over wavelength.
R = 1.1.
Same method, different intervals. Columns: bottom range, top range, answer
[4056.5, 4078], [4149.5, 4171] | 1.12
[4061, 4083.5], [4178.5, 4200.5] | 1.06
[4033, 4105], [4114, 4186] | 1.07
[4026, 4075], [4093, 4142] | 1.06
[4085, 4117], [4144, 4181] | 1.02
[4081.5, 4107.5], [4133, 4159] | 1.02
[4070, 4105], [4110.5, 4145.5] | 1.08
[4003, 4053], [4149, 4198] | 1.02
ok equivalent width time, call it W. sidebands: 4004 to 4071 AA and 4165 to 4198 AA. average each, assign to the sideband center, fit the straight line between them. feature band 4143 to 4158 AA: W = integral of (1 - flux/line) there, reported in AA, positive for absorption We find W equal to 0.1 AA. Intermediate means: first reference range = 23.6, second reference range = 24.4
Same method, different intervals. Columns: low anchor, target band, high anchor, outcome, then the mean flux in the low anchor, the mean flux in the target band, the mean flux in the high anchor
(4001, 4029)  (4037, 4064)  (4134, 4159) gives 0.9 AA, 24.3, 23.6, 24.5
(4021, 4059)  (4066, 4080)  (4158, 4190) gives 0.9 AA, 23.7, 22.4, 24.6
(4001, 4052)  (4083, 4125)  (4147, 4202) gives -0.7 AA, 23.9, 24.5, 24.3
